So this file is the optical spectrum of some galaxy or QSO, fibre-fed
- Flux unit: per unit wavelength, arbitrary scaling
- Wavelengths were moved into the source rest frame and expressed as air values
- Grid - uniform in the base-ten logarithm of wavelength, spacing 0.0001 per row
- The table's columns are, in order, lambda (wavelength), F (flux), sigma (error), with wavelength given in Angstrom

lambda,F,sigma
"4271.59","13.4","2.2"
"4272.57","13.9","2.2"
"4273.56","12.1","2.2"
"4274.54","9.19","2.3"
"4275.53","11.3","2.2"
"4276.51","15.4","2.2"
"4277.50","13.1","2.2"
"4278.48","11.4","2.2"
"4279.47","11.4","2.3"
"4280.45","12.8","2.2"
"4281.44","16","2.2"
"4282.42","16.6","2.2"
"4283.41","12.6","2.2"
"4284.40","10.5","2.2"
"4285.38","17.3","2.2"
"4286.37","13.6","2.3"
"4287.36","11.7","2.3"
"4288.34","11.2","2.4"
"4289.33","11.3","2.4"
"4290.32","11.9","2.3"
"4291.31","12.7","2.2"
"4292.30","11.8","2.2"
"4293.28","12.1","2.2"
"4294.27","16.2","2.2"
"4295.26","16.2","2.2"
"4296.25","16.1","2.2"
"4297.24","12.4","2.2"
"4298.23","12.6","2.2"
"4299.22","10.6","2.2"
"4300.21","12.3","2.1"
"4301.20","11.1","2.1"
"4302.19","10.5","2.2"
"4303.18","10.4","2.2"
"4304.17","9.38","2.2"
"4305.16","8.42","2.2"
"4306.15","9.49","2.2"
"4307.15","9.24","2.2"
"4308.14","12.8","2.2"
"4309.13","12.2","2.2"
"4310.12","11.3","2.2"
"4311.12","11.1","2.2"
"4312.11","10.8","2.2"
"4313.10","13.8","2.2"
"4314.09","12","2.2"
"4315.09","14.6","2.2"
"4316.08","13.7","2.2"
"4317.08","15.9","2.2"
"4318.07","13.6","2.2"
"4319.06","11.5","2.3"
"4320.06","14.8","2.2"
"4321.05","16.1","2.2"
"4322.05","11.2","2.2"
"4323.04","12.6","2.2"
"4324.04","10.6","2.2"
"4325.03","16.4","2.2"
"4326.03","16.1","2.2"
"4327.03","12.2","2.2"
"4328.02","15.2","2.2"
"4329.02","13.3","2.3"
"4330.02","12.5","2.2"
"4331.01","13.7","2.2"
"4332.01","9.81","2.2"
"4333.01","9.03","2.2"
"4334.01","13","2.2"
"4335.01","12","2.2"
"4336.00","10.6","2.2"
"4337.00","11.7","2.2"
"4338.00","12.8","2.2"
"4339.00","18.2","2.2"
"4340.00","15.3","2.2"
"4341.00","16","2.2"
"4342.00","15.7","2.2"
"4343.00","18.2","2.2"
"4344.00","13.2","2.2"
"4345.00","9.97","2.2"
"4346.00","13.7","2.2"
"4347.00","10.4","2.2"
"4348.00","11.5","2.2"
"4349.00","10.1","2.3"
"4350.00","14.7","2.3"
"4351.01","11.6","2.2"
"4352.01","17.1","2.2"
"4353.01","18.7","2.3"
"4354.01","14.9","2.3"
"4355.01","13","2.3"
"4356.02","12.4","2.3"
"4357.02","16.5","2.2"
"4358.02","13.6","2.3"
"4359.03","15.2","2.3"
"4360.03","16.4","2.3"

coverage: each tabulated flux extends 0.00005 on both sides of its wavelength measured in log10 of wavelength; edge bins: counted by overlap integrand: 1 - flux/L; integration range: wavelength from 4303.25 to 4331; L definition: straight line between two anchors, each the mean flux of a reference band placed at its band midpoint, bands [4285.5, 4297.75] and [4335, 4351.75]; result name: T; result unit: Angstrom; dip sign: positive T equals 1.4 Angstrom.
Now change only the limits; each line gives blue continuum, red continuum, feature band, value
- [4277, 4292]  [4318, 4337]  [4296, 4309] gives 1.78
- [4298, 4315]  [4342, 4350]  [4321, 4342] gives -1.85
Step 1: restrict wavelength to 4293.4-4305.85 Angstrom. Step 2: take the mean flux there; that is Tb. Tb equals 12.1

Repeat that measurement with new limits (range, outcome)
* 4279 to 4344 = 12.9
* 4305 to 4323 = 12.4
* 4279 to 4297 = 13.4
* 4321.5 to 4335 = 12.7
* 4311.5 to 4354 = 13.4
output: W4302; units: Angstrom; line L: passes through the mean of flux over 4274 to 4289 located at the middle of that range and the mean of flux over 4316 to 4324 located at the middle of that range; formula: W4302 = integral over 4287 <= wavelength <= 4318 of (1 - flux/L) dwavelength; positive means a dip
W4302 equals 2.5 Angstrom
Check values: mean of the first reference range 12.9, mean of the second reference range 13.5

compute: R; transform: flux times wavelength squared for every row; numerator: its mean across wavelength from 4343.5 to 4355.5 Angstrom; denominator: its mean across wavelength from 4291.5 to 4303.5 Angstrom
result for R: 1.1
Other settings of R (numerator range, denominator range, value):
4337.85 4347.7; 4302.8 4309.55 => 1.42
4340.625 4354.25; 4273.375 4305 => 1.14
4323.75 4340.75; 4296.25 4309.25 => 1.21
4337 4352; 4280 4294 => 1.08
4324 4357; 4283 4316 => 1.14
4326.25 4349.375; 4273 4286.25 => 1.02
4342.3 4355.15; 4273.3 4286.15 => 1.08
